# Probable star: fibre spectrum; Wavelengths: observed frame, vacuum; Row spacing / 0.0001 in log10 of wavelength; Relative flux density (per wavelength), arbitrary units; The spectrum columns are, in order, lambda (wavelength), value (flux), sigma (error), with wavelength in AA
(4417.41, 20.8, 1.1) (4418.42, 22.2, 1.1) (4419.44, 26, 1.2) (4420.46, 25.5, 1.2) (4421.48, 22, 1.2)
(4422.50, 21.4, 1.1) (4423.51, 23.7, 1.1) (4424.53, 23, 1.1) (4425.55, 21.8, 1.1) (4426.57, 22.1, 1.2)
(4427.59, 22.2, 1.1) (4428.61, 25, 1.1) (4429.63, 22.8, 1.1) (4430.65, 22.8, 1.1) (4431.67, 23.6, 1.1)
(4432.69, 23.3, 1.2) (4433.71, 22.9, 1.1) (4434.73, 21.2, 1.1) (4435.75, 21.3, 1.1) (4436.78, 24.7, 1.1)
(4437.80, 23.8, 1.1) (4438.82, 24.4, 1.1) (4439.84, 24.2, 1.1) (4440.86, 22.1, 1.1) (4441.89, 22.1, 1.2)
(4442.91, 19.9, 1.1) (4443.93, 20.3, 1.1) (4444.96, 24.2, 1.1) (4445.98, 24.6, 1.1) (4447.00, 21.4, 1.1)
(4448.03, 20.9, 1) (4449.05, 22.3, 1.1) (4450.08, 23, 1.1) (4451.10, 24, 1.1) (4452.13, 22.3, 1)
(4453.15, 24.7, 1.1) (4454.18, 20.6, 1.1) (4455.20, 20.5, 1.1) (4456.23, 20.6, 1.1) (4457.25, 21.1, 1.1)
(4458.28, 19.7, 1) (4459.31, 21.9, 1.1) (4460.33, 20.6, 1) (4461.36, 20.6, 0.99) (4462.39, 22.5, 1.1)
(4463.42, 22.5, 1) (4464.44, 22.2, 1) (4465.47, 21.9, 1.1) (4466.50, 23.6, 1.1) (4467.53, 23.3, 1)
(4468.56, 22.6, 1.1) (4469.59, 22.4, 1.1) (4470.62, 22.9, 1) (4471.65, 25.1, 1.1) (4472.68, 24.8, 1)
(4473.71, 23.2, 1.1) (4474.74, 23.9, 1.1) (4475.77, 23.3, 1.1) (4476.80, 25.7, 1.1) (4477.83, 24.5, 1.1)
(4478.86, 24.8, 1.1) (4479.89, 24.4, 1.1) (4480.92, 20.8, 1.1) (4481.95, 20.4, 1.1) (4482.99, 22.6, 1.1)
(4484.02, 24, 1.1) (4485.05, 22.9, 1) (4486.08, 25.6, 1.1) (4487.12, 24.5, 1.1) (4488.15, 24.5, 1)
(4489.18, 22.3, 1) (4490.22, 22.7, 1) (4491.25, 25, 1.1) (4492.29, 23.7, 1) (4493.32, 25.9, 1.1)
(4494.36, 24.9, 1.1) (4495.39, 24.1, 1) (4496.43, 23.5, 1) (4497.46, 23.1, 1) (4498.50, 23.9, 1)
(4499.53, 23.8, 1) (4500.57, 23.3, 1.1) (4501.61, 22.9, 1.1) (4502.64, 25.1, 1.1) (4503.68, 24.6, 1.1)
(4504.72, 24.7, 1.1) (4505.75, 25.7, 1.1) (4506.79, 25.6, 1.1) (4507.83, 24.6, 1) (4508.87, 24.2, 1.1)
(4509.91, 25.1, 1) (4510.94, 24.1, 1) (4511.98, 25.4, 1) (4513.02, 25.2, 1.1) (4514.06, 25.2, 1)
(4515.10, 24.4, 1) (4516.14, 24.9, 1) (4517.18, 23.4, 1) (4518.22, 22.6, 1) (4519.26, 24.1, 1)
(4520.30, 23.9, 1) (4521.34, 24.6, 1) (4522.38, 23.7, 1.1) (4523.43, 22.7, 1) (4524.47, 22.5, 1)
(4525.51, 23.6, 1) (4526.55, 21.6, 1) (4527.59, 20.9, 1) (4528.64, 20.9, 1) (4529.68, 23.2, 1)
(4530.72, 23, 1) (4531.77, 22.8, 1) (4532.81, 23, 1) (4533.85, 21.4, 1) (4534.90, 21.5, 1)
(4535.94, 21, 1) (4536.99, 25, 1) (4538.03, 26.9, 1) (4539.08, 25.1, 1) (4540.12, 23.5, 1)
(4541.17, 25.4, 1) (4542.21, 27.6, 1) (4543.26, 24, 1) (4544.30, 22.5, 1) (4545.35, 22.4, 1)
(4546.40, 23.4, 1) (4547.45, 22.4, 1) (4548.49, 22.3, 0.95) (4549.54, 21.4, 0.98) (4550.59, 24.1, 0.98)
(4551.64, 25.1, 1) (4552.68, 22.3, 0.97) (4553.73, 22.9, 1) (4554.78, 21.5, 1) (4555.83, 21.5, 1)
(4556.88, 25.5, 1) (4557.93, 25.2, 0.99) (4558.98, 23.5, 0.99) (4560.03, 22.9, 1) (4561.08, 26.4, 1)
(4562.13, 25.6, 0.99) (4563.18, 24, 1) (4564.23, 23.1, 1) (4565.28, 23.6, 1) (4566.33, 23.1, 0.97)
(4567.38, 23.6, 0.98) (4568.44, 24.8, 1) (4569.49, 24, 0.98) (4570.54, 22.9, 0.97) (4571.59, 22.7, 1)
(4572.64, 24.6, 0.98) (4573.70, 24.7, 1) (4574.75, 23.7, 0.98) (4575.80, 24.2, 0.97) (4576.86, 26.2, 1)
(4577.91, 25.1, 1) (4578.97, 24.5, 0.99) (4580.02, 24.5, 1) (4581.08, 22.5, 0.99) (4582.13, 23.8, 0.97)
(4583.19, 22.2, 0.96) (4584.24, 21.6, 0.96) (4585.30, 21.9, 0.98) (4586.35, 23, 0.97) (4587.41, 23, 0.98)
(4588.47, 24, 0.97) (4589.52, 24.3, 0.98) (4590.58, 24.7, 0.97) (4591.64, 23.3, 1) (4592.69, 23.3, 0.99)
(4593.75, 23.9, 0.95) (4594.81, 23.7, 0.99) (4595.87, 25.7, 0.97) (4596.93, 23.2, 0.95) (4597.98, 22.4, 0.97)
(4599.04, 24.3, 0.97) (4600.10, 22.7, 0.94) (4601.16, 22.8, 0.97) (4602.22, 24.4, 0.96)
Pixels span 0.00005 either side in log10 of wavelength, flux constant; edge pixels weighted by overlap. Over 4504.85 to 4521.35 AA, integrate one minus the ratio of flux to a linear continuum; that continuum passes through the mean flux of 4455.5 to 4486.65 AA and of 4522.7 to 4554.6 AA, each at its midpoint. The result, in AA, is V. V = -1.1 AA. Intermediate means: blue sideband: 22.8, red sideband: 23.1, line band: 24.6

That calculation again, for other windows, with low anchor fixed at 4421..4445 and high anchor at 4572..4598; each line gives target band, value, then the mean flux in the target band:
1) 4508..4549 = -0.4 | 23.6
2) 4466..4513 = -1.8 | 24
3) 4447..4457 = 0.3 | 22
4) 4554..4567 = -0.1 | 23.8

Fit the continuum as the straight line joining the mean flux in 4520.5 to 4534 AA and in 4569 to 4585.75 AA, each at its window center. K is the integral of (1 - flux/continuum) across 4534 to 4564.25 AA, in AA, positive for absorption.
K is -0.8 AA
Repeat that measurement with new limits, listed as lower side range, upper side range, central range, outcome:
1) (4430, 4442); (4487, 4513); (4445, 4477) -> 1.38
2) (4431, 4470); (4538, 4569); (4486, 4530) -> -1.53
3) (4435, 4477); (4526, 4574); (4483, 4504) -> -0.98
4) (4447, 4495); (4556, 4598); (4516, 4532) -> 0.29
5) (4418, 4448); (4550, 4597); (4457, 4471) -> 0.66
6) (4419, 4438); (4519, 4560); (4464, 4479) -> -0.28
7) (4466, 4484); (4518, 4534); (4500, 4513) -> -0.89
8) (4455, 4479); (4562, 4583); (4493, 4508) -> -0.82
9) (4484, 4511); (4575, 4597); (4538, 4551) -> 0.09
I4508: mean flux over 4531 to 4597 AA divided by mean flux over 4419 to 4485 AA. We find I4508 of 1.0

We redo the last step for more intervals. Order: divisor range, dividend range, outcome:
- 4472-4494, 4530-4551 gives 0.98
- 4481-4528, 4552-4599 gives 0.99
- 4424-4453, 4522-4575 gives 1.03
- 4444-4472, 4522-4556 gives 1.04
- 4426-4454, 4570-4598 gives 1.04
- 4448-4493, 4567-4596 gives 1.04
